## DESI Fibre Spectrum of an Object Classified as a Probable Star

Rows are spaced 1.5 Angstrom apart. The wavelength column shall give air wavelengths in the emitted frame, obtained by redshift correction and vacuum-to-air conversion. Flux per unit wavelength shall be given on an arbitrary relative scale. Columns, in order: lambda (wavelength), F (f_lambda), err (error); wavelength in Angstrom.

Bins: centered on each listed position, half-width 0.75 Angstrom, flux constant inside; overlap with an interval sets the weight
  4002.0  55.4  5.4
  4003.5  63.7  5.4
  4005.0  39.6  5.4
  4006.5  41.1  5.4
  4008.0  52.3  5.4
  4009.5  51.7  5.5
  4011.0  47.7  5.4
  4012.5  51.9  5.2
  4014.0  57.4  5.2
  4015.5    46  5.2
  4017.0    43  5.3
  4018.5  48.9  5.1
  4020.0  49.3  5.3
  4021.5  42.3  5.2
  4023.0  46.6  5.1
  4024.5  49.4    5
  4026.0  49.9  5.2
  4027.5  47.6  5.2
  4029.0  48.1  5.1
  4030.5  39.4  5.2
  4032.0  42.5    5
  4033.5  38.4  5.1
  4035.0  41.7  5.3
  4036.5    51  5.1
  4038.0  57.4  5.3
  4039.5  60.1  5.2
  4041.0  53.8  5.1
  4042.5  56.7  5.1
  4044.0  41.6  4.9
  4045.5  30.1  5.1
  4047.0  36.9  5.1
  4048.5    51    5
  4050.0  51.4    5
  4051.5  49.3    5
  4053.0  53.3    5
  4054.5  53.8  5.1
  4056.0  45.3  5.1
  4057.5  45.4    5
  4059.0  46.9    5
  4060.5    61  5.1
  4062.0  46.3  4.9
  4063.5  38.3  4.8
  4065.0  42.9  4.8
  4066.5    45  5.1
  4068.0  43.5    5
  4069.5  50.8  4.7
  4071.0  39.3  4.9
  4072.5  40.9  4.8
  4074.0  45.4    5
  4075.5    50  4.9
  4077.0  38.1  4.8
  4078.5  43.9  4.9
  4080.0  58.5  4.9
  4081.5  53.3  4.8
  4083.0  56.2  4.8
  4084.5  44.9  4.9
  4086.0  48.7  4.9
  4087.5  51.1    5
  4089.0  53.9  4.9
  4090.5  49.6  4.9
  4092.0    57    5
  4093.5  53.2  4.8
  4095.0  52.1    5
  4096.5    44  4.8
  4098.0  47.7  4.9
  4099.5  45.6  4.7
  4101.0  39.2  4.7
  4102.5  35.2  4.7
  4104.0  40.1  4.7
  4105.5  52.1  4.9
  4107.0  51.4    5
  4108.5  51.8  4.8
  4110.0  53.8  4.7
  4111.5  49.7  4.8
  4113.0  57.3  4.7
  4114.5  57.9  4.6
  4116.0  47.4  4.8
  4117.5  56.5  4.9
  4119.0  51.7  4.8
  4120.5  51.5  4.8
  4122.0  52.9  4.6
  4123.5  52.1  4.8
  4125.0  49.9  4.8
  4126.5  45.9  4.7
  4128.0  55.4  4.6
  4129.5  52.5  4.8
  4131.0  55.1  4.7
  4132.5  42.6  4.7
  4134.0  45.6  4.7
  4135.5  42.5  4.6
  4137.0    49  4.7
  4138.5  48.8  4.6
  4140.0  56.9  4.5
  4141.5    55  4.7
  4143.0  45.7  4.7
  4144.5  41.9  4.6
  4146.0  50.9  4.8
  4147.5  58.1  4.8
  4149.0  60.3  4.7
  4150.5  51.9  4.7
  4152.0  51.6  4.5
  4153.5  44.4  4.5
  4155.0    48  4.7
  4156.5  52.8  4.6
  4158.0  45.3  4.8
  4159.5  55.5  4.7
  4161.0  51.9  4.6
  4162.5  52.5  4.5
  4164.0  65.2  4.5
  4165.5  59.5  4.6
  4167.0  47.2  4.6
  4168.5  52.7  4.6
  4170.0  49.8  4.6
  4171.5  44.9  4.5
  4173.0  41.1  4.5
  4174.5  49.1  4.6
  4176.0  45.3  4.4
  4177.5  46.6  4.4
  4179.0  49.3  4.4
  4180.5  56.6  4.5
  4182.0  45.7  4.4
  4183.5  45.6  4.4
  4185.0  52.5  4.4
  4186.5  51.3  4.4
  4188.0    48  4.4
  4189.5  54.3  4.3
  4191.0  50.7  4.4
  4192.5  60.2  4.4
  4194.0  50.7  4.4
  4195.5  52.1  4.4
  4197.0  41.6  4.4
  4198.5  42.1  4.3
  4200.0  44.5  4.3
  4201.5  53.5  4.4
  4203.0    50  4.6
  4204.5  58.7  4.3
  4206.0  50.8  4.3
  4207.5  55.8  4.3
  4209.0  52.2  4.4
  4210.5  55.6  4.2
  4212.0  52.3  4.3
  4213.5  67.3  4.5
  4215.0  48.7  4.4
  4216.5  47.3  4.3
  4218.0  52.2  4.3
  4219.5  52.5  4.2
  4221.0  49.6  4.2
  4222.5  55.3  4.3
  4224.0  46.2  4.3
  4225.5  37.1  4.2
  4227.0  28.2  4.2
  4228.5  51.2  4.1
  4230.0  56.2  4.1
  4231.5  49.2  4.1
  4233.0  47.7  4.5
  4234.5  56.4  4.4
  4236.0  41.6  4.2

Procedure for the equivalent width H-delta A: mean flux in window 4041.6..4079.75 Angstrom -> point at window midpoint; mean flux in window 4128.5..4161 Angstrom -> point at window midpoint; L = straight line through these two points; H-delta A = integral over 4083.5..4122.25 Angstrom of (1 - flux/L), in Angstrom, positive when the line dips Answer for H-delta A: -1.3 Angstrom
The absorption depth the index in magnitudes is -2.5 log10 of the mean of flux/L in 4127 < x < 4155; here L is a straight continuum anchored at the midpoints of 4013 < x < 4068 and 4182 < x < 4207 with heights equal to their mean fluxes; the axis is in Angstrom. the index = -0.023 mag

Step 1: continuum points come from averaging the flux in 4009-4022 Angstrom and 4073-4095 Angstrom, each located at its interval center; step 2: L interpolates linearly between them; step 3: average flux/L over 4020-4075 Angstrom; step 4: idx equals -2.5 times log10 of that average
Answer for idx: 0.06 mag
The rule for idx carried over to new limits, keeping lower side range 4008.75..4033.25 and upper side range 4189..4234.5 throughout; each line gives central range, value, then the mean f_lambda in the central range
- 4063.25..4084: 0.045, 46.3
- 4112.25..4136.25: -0.042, 51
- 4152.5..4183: -0.007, 50.1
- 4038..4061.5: -0.032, 49.3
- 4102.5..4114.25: -0.029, 50.2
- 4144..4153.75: -0.051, 51.9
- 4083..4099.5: -0.038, 50.3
